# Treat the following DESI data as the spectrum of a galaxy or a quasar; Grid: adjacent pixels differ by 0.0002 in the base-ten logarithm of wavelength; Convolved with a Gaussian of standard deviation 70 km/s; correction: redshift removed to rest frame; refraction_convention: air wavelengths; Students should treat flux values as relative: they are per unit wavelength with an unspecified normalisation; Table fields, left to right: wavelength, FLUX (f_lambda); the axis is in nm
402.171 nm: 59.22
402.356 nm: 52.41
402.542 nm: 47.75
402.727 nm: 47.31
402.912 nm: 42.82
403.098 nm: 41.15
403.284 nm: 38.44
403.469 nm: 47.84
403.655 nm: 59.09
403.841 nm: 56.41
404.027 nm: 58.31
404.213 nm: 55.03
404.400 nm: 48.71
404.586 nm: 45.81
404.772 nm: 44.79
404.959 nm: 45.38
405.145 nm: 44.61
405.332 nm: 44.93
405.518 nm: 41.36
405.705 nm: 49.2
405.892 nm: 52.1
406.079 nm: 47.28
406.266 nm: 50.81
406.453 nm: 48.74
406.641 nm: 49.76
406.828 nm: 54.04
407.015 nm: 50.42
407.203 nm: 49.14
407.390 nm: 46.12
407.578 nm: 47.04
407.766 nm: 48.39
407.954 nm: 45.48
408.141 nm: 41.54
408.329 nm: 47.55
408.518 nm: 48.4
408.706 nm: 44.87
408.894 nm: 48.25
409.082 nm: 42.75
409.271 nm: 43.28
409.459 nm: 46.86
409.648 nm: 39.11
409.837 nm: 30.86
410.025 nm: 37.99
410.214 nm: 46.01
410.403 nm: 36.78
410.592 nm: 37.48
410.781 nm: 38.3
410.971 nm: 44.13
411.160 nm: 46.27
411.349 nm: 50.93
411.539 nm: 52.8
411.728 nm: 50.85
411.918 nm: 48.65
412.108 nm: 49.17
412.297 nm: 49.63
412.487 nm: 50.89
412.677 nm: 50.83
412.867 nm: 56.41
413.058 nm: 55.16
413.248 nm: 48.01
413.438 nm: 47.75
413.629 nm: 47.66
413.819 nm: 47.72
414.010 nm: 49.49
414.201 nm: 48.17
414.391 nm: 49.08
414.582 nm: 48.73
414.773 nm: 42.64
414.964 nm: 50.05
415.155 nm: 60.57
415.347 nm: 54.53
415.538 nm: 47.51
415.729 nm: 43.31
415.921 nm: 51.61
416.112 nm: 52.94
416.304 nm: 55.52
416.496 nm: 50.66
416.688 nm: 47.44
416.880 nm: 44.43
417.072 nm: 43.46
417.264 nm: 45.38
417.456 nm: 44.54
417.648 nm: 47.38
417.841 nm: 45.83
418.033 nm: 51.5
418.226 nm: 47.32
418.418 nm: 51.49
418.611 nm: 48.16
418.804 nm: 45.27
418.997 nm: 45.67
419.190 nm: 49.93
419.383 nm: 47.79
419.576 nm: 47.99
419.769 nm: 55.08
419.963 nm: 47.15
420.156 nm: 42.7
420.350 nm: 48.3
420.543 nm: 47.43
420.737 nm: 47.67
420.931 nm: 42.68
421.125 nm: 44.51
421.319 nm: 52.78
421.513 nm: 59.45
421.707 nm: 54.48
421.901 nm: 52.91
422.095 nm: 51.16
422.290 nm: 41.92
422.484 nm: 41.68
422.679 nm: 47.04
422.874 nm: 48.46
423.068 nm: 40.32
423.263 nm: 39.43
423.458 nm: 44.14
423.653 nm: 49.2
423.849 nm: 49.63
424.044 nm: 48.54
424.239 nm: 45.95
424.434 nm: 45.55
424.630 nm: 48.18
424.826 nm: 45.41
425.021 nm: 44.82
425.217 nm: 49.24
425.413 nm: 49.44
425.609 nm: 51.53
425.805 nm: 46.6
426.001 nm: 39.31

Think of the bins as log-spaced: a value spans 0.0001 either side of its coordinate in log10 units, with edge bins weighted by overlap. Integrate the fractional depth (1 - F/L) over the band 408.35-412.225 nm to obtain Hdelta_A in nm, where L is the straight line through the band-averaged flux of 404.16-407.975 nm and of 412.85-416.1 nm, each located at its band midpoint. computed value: 0.37 nm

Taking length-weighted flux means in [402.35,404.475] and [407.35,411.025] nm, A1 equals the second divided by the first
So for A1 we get 0.9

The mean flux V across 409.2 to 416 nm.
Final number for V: 47.2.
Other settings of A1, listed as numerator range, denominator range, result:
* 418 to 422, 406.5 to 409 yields 1.03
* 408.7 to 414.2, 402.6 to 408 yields 0.96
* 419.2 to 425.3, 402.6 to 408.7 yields 0.99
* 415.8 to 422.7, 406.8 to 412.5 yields 1.06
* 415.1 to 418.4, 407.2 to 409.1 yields 1.06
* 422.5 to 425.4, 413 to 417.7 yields 0.94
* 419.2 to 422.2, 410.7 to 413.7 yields 1.00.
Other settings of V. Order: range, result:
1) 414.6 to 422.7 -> 48.6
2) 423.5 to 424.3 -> 48.1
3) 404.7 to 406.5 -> 46.9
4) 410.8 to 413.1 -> 50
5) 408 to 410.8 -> 42.2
